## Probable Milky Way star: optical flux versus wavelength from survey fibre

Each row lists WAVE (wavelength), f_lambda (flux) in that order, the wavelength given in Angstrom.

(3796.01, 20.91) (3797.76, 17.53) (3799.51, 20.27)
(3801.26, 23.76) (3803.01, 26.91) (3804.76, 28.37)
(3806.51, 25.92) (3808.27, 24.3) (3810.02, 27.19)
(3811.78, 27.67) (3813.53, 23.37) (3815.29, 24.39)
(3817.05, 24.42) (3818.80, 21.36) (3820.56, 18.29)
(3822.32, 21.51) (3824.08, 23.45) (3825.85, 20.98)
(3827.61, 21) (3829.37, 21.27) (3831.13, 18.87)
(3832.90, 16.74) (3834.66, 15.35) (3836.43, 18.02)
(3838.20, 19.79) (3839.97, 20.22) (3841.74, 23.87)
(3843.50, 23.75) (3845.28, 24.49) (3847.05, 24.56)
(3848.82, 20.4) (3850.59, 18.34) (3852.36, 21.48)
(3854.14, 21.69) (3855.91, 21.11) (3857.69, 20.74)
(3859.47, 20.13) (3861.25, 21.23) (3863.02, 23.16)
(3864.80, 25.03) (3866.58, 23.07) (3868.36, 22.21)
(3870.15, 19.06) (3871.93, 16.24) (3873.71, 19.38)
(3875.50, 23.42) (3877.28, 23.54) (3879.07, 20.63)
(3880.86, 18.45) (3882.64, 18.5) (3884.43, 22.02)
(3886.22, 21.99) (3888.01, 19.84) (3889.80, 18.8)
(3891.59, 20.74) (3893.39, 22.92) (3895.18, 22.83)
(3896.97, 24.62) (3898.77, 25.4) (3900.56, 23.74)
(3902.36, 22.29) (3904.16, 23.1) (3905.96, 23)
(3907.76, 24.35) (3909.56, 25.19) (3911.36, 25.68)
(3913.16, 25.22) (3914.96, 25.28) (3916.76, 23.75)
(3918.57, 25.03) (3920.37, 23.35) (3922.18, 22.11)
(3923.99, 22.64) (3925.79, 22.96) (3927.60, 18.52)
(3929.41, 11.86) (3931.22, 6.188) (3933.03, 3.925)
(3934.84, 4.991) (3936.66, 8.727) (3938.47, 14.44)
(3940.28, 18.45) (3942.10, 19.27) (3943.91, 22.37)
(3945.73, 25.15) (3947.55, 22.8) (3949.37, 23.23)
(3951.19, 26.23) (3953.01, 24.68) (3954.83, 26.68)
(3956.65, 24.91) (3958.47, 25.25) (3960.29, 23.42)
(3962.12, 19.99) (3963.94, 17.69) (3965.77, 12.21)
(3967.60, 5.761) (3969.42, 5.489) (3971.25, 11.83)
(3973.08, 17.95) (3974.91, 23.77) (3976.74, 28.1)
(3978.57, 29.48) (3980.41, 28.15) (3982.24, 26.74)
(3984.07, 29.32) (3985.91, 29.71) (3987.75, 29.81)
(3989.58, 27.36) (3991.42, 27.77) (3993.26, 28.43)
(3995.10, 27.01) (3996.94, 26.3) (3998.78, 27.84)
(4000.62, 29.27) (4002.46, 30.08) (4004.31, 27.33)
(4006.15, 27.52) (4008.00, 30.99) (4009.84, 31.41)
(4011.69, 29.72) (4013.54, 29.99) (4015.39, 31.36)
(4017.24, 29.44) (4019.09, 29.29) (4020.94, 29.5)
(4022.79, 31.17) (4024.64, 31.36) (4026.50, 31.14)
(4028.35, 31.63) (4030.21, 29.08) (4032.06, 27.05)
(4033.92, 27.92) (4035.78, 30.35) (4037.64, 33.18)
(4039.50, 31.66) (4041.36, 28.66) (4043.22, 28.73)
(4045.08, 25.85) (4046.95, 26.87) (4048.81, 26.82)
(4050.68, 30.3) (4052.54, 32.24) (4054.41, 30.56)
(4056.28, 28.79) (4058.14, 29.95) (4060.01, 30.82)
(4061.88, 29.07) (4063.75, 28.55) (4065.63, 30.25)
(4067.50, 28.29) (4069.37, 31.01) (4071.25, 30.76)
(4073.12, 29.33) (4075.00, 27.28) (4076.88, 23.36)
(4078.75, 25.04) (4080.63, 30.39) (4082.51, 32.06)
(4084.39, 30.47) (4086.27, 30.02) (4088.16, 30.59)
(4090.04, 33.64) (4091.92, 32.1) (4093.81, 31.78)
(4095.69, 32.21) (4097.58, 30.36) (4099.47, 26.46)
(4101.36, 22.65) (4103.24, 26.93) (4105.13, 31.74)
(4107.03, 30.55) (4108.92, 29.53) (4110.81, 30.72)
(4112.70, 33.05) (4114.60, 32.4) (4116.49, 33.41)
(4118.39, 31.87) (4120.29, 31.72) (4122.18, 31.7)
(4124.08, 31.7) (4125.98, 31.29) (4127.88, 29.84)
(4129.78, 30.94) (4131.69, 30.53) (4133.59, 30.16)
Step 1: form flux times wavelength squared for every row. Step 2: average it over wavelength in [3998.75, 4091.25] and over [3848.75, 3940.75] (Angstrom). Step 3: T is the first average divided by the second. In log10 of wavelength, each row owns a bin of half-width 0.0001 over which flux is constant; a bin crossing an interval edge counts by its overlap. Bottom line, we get 1.56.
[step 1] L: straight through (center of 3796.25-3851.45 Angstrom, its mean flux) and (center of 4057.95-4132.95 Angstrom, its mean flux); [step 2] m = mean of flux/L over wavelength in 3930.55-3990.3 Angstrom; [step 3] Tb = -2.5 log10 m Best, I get 0.285 mag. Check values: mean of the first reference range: 22.1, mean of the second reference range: 30.1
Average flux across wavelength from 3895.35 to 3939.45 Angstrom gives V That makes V 19.9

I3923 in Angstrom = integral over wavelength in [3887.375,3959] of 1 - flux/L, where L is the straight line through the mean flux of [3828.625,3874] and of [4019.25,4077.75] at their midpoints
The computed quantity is 8.6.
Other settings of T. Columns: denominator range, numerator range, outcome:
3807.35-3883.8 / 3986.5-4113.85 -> 1.52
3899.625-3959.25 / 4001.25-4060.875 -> 1.51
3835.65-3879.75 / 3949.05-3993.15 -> 1.13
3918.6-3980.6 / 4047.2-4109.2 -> 1.66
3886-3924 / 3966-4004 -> 1.09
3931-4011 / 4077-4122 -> 1.44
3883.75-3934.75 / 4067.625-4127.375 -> 1.58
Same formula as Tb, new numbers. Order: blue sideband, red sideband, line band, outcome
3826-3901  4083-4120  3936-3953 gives 0.19 mag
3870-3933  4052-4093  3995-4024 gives -0.11 mag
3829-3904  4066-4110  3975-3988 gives -0.12 mag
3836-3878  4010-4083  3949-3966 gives 0.13 mag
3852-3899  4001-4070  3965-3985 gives 0.31 mag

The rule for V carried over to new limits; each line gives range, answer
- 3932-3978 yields 18.3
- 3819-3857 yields 20.7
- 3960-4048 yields 26.6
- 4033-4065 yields 29.4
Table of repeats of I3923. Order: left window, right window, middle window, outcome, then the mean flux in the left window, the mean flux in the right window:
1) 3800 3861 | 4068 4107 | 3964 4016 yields 2.9 Angstrom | 22.1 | 29.4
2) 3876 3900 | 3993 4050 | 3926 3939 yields 7.4 Angstrom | 21.6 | 29.3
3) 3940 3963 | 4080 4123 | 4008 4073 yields -4.9 Angstrom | 23.4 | 30.7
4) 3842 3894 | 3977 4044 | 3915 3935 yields 5.5 Angstrom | 21.3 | 29.3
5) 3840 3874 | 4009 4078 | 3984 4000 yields -0.5 Angstrom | 21.6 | 29.5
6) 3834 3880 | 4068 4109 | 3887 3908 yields 0.1 Angstrom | 21.2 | 29.5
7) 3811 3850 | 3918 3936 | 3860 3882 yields -2.4 Angstrom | 21.5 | 15.9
